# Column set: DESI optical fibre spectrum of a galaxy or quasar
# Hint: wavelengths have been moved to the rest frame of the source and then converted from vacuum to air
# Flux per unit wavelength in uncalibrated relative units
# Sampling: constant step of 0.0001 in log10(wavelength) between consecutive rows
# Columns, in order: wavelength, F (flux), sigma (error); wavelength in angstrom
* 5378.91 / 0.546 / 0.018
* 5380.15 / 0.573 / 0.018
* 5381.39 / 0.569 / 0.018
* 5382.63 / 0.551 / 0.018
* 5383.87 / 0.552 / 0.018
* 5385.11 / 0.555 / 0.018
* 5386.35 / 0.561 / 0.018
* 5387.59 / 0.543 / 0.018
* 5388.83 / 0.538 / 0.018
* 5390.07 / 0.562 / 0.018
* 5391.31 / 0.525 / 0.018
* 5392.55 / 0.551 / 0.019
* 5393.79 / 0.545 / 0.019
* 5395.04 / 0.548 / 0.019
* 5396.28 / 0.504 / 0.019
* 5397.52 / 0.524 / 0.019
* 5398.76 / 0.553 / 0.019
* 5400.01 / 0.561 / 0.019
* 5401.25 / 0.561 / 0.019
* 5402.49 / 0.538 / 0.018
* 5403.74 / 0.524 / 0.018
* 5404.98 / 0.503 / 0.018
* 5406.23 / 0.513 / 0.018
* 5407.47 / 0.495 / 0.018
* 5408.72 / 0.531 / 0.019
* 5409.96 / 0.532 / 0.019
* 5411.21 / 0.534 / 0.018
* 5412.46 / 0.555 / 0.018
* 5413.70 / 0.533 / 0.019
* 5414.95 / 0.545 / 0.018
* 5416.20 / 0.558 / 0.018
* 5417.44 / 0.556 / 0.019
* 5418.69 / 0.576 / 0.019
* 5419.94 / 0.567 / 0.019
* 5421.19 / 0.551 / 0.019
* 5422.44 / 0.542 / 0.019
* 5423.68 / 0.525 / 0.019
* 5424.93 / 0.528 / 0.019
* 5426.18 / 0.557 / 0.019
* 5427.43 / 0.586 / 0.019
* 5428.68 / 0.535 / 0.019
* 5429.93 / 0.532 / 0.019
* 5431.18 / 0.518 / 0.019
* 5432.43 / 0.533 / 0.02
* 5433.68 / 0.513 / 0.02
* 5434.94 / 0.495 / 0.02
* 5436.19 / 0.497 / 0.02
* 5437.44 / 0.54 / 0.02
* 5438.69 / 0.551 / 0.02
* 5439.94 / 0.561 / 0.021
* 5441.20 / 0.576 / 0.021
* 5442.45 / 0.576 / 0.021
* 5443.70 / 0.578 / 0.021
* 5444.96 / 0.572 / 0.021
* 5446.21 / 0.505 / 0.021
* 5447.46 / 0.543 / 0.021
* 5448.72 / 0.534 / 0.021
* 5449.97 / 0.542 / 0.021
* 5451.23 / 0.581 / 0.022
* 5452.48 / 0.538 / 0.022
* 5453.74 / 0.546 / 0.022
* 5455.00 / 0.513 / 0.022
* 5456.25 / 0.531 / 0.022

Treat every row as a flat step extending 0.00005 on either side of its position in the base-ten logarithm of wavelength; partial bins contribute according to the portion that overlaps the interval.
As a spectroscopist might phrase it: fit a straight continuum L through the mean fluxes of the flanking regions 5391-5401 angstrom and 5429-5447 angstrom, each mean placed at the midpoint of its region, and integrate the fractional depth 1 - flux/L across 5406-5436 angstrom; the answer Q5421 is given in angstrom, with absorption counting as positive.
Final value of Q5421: 0.1 angstrom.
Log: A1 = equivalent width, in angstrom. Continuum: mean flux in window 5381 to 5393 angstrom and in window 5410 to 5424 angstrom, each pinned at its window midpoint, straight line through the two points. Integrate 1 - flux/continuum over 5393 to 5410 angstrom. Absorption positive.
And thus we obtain 0.6 angstrom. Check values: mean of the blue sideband 0.551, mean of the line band 0.531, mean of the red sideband 0.549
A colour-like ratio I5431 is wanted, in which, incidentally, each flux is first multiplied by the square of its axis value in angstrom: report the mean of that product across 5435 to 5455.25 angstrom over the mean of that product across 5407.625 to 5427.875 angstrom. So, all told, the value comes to 1.0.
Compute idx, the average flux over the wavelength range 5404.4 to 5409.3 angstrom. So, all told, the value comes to 0.51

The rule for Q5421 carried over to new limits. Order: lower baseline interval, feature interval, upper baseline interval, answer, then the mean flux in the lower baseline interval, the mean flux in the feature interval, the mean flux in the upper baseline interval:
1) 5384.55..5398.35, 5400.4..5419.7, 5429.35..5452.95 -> 0.14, 0.542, 0.538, 0.541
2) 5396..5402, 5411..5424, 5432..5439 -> -0.47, 0.543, 0.551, 0.52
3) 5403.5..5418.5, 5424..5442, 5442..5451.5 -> 0.25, 0.533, 0.537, 0.552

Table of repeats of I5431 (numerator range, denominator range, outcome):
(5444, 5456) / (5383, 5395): 1.01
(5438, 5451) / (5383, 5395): 1.03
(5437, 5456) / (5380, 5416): 1.04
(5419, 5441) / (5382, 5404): 1.00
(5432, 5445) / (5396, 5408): 1.04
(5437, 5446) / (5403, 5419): 1.07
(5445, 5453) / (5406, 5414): 1.04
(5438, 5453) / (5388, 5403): 1.04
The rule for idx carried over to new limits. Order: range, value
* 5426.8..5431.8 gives 0.543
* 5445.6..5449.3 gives 0.527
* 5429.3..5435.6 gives 0.518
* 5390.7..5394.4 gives 0.541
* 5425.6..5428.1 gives 0.571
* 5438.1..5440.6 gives 0.555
